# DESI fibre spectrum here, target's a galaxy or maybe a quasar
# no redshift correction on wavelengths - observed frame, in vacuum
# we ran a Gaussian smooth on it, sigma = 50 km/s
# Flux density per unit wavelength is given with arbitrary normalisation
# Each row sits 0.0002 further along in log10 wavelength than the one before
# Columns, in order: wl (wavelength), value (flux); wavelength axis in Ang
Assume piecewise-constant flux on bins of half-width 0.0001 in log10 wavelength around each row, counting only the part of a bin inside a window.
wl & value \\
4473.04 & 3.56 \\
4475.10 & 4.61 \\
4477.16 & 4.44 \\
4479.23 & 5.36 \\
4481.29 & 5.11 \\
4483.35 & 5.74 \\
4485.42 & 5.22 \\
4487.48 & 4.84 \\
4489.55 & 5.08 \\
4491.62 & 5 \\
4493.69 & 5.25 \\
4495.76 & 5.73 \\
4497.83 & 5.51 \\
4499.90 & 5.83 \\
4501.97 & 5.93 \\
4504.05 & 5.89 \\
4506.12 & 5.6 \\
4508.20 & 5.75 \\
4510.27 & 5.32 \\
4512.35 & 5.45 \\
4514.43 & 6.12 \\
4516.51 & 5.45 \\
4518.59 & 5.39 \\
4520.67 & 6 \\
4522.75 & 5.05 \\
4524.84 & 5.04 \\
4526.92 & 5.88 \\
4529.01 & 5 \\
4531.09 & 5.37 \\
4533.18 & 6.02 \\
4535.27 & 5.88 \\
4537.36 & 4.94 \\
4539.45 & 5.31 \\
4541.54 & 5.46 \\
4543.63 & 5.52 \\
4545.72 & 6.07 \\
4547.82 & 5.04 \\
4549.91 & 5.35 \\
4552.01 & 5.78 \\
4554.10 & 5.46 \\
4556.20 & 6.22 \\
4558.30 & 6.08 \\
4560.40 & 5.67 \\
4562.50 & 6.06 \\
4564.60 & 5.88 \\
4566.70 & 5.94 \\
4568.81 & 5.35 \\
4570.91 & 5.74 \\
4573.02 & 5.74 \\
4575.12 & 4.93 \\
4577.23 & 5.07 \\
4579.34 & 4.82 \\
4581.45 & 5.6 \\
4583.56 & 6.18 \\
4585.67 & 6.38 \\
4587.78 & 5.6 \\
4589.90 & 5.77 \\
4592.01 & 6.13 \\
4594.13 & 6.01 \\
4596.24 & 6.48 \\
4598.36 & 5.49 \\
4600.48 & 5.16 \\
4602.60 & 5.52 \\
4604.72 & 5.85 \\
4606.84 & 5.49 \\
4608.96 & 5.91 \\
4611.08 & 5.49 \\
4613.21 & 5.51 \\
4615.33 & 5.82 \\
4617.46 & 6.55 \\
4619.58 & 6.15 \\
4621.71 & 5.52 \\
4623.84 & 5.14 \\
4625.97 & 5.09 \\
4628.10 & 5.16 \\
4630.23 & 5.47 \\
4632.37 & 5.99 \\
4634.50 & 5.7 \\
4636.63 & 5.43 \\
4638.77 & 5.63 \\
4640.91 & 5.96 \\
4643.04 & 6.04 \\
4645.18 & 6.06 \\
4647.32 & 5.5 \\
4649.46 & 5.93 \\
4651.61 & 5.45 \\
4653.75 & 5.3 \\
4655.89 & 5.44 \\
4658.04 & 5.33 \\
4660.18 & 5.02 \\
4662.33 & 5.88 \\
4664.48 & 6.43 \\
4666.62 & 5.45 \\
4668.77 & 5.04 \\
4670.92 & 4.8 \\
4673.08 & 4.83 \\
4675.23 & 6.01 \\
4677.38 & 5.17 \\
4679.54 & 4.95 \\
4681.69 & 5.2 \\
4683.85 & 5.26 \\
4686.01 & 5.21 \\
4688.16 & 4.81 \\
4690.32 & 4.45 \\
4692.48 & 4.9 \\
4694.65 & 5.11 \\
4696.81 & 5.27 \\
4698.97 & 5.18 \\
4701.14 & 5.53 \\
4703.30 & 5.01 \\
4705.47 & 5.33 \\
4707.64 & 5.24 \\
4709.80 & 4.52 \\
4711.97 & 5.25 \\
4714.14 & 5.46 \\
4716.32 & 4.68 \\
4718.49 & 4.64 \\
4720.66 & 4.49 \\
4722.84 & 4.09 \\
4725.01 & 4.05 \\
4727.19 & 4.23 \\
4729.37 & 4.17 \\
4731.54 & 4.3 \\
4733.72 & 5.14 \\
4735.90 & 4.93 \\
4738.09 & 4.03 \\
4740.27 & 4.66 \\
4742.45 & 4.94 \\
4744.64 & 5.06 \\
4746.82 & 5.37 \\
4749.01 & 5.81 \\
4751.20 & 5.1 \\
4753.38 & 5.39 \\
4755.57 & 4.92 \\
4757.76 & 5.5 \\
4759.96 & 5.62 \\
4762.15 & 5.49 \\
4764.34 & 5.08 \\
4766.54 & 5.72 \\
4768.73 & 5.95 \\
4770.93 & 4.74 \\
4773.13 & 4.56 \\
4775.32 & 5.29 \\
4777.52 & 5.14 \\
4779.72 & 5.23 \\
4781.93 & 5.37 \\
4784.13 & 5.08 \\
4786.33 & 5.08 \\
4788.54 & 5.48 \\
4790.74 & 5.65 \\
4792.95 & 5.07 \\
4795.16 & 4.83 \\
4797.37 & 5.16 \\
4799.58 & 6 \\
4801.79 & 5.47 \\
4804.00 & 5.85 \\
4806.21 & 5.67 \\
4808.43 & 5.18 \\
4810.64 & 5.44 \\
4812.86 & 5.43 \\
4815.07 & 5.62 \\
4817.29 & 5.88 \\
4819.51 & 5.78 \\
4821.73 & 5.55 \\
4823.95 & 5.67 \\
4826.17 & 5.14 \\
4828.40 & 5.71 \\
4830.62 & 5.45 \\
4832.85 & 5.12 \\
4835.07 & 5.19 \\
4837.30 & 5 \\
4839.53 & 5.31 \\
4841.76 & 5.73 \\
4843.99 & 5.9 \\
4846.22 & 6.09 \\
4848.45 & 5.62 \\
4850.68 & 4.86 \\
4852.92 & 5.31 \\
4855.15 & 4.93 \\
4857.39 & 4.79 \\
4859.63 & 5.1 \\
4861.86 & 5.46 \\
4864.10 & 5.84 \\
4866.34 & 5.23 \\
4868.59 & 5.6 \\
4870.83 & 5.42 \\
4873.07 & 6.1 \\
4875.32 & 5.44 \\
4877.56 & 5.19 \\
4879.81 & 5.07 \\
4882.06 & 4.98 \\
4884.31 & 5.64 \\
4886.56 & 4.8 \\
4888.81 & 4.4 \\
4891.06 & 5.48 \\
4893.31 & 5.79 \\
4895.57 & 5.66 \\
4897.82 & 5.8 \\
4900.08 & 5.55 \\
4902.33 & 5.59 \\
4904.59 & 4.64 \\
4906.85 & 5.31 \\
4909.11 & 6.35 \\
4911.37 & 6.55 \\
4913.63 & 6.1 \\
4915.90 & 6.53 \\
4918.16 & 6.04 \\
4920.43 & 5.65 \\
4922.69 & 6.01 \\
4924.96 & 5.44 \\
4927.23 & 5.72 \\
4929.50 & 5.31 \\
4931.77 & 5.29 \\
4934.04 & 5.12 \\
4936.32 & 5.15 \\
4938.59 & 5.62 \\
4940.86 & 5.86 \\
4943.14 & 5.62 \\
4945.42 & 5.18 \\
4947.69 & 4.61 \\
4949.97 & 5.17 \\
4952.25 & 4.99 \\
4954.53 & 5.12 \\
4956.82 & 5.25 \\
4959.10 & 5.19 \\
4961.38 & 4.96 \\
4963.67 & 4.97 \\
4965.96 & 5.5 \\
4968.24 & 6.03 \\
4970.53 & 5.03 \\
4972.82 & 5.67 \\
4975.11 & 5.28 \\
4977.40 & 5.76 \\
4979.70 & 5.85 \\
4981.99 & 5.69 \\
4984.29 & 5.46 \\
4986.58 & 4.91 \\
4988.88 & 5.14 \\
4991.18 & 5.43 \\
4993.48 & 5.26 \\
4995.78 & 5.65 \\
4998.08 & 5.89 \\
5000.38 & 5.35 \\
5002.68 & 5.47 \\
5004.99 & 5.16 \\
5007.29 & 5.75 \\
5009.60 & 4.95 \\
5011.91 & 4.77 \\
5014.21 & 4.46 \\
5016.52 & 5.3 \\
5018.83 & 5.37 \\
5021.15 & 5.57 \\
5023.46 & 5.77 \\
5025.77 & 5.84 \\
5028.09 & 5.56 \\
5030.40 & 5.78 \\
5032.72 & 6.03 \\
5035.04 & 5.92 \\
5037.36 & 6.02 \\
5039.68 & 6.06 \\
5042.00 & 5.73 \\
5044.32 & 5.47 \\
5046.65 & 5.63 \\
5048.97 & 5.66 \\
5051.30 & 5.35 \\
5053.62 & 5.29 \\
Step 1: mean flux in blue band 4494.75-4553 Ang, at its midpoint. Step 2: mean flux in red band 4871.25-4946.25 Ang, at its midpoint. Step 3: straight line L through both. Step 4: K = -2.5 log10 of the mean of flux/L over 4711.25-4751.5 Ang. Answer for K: 0.17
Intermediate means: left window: 5.56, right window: 5.55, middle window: 4.75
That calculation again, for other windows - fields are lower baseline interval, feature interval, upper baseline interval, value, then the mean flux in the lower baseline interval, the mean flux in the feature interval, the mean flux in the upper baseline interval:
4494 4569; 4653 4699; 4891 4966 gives 0.070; 5.62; 5.23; 5.5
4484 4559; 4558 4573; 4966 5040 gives -0.053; 5.52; 5.8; 5.5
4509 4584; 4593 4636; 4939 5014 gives -0.030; 5.56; 5.67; 5.33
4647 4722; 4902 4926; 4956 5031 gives -0.098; 5.19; 5.85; 5.39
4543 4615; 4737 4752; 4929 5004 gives 0.114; 5.69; 4.99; 5.36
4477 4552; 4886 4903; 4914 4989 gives 0.008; 5.46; 5.4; 5.44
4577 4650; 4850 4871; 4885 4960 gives 0.055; 5.71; 5.25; 5.48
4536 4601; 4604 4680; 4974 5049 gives 0.012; 5.66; 5.57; 5.51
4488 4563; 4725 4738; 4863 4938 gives 0.235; 5.56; 4.47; 5.54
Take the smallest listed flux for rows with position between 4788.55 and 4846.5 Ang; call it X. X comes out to 4.83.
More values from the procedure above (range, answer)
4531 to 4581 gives 4.82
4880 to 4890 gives 4.4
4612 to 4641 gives 5.09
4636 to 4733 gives 4.05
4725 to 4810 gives 4.03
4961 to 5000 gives 4.91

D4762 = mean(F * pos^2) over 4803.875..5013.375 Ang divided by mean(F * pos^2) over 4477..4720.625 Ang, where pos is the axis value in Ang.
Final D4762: 1.1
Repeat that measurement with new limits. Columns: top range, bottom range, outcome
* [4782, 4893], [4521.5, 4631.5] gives 1.07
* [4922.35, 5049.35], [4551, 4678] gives 1.13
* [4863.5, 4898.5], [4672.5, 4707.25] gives 1.13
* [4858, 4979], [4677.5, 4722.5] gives 1.19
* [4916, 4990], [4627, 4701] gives 1.13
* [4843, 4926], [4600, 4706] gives 1.12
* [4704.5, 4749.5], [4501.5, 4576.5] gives 0.92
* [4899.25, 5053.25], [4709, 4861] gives 1.14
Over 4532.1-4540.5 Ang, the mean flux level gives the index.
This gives 5.53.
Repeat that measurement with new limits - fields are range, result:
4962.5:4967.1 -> 5.23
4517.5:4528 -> 5.47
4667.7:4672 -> 4.92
